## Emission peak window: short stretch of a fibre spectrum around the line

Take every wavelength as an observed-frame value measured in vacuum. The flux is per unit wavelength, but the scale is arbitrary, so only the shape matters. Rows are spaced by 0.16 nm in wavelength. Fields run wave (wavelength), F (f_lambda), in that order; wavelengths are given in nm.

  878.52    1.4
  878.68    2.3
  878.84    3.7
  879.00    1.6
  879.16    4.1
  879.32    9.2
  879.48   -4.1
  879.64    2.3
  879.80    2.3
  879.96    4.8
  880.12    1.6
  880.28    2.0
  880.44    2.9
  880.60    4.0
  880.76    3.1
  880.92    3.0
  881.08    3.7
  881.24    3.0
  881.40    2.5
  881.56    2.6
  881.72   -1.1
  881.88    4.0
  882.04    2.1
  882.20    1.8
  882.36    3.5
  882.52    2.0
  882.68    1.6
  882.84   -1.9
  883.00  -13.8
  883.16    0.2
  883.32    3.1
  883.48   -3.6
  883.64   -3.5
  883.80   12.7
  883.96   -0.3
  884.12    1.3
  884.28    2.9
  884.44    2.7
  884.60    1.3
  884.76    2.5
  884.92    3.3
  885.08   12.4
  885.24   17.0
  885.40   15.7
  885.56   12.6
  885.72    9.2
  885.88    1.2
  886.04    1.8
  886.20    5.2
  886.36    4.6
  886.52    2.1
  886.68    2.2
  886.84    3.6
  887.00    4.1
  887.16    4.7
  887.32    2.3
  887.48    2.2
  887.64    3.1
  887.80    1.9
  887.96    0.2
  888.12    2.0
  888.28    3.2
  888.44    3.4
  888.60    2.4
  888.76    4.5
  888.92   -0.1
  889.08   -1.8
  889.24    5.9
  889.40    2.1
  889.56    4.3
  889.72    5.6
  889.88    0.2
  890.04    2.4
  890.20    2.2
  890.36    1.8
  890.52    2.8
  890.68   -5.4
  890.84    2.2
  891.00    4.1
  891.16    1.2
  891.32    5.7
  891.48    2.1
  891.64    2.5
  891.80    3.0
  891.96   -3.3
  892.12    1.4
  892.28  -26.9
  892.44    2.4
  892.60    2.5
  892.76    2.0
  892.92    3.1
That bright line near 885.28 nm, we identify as H-beta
